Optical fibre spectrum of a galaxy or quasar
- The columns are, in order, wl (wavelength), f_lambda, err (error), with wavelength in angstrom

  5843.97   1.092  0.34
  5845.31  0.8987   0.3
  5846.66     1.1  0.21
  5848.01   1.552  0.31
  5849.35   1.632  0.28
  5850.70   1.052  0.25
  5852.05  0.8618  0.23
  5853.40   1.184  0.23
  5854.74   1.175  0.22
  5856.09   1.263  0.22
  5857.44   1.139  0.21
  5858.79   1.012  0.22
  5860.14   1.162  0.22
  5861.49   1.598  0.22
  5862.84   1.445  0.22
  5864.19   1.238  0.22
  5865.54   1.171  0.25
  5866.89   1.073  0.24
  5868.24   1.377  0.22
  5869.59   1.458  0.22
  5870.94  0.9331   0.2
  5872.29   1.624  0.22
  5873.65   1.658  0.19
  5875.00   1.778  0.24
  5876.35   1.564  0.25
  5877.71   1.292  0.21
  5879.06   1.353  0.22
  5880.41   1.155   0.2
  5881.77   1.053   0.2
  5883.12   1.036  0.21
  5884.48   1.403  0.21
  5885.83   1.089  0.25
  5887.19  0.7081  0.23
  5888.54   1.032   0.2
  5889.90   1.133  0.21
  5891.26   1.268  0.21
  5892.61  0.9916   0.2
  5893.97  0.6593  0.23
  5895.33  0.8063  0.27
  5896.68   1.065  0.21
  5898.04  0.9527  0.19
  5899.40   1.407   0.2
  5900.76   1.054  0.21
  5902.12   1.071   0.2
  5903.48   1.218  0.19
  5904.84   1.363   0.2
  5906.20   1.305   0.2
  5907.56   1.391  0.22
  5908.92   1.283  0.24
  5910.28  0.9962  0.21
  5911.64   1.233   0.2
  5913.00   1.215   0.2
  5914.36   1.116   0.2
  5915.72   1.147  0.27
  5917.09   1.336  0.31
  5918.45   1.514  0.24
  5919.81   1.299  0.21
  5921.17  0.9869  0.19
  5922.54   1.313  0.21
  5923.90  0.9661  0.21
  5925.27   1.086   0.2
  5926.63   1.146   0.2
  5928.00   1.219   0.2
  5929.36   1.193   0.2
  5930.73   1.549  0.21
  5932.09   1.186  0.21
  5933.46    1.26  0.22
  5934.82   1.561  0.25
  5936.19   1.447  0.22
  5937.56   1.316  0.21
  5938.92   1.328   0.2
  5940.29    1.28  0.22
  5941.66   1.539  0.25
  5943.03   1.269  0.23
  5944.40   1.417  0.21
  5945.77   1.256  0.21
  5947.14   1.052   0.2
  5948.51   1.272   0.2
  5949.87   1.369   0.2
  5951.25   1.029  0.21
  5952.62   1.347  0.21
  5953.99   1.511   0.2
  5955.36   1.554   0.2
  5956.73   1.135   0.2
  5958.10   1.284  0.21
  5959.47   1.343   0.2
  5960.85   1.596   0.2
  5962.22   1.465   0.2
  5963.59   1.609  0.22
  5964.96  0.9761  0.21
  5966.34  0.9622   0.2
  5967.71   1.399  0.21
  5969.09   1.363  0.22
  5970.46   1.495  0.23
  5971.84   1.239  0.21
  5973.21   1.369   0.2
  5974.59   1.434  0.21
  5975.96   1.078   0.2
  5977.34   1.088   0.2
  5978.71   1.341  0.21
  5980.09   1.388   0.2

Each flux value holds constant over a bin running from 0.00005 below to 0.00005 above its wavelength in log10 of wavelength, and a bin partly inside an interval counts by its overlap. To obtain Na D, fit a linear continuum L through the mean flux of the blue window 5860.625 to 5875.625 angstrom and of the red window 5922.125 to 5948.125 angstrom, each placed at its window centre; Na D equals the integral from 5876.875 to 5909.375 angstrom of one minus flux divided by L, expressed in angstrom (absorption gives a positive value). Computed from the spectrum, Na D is 5.3 angstrom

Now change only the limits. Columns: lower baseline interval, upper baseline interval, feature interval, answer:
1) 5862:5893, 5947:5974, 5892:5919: 2.7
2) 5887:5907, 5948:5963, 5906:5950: -1.5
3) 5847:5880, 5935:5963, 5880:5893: 2.3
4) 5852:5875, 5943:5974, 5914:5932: 1.2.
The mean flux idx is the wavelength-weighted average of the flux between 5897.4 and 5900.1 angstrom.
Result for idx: 1.18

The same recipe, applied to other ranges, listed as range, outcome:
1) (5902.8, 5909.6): 1.31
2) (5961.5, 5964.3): 1.54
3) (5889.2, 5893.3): 1.13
